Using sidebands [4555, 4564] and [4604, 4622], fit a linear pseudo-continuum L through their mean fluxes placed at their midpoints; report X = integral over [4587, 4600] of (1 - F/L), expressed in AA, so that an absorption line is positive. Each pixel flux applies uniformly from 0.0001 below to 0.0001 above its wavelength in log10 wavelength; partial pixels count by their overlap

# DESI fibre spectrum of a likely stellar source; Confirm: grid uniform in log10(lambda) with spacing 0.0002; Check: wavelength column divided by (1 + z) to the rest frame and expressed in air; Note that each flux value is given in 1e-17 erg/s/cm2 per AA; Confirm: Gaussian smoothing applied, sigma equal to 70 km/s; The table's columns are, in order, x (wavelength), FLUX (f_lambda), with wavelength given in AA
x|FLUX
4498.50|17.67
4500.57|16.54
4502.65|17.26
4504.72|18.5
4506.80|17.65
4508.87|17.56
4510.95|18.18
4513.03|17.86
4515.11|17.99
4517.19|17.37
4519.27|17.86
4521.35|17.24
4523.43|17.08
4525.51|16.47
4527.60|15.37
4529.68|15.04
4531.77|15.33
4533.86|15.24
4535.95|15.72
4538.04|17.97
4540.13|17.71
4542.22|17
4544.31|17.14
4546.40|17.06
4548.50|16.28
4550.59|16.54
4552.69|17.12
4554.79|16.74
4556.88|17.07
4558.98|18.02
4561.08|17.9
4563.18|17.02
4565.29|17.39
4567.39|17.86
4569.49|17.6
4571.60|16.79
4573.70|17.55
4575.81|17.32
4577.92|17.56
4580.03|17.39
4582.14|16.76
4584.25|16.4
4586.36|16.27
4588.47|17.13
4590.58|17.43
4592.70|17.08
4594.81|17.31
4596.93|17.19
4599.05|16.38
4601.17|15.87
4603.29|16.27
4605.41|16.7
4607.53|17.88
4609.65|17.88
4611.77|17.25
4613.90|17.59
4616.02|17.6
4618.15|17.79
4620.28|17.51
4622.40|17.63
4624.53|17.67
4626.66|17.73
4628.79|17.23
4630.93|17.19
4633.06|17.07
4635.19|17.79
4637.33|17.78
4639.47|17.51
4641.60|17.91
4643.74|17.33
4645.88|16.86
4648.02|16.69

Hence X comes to 0.3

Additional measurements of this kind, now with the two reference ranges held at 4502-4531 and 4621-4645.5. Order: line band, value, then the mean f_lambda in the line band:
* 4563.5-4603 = 0.77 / 17.1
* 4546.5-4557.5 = 0.35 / 16.8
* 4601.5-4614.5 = 0.21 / 17.2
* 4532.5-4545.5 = 0.39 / 16.8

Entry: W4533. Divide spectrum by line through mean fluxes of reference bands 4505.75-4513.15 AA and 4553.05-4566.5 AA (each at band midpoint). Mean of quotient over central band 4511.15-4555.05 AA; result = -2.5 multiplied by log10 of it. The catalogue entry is 0.05 mag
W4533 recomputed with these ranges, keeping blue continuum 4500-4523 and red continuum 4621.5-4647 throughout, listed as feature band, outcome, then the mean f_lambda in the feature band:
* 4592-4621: 0.022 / 17.2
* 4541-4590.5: 0.027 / 17.1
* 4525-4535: 0.144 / 15.4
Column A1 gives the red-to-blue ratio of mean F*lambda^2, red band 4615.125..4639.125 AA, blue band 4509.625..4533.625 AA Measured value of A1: 1.09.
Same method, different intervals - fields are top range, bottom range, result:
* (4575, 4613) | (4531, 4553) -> 1.04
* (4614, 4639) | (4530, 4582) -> 1.06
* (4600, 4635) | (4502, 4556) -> 1.06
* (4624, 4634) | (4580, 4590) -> 1.05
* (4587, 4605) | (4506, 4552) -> 1.03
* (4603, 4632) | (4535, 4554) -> 1.06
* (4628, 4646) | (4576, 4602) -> 1.05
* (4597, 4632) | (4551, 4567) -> 1.02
